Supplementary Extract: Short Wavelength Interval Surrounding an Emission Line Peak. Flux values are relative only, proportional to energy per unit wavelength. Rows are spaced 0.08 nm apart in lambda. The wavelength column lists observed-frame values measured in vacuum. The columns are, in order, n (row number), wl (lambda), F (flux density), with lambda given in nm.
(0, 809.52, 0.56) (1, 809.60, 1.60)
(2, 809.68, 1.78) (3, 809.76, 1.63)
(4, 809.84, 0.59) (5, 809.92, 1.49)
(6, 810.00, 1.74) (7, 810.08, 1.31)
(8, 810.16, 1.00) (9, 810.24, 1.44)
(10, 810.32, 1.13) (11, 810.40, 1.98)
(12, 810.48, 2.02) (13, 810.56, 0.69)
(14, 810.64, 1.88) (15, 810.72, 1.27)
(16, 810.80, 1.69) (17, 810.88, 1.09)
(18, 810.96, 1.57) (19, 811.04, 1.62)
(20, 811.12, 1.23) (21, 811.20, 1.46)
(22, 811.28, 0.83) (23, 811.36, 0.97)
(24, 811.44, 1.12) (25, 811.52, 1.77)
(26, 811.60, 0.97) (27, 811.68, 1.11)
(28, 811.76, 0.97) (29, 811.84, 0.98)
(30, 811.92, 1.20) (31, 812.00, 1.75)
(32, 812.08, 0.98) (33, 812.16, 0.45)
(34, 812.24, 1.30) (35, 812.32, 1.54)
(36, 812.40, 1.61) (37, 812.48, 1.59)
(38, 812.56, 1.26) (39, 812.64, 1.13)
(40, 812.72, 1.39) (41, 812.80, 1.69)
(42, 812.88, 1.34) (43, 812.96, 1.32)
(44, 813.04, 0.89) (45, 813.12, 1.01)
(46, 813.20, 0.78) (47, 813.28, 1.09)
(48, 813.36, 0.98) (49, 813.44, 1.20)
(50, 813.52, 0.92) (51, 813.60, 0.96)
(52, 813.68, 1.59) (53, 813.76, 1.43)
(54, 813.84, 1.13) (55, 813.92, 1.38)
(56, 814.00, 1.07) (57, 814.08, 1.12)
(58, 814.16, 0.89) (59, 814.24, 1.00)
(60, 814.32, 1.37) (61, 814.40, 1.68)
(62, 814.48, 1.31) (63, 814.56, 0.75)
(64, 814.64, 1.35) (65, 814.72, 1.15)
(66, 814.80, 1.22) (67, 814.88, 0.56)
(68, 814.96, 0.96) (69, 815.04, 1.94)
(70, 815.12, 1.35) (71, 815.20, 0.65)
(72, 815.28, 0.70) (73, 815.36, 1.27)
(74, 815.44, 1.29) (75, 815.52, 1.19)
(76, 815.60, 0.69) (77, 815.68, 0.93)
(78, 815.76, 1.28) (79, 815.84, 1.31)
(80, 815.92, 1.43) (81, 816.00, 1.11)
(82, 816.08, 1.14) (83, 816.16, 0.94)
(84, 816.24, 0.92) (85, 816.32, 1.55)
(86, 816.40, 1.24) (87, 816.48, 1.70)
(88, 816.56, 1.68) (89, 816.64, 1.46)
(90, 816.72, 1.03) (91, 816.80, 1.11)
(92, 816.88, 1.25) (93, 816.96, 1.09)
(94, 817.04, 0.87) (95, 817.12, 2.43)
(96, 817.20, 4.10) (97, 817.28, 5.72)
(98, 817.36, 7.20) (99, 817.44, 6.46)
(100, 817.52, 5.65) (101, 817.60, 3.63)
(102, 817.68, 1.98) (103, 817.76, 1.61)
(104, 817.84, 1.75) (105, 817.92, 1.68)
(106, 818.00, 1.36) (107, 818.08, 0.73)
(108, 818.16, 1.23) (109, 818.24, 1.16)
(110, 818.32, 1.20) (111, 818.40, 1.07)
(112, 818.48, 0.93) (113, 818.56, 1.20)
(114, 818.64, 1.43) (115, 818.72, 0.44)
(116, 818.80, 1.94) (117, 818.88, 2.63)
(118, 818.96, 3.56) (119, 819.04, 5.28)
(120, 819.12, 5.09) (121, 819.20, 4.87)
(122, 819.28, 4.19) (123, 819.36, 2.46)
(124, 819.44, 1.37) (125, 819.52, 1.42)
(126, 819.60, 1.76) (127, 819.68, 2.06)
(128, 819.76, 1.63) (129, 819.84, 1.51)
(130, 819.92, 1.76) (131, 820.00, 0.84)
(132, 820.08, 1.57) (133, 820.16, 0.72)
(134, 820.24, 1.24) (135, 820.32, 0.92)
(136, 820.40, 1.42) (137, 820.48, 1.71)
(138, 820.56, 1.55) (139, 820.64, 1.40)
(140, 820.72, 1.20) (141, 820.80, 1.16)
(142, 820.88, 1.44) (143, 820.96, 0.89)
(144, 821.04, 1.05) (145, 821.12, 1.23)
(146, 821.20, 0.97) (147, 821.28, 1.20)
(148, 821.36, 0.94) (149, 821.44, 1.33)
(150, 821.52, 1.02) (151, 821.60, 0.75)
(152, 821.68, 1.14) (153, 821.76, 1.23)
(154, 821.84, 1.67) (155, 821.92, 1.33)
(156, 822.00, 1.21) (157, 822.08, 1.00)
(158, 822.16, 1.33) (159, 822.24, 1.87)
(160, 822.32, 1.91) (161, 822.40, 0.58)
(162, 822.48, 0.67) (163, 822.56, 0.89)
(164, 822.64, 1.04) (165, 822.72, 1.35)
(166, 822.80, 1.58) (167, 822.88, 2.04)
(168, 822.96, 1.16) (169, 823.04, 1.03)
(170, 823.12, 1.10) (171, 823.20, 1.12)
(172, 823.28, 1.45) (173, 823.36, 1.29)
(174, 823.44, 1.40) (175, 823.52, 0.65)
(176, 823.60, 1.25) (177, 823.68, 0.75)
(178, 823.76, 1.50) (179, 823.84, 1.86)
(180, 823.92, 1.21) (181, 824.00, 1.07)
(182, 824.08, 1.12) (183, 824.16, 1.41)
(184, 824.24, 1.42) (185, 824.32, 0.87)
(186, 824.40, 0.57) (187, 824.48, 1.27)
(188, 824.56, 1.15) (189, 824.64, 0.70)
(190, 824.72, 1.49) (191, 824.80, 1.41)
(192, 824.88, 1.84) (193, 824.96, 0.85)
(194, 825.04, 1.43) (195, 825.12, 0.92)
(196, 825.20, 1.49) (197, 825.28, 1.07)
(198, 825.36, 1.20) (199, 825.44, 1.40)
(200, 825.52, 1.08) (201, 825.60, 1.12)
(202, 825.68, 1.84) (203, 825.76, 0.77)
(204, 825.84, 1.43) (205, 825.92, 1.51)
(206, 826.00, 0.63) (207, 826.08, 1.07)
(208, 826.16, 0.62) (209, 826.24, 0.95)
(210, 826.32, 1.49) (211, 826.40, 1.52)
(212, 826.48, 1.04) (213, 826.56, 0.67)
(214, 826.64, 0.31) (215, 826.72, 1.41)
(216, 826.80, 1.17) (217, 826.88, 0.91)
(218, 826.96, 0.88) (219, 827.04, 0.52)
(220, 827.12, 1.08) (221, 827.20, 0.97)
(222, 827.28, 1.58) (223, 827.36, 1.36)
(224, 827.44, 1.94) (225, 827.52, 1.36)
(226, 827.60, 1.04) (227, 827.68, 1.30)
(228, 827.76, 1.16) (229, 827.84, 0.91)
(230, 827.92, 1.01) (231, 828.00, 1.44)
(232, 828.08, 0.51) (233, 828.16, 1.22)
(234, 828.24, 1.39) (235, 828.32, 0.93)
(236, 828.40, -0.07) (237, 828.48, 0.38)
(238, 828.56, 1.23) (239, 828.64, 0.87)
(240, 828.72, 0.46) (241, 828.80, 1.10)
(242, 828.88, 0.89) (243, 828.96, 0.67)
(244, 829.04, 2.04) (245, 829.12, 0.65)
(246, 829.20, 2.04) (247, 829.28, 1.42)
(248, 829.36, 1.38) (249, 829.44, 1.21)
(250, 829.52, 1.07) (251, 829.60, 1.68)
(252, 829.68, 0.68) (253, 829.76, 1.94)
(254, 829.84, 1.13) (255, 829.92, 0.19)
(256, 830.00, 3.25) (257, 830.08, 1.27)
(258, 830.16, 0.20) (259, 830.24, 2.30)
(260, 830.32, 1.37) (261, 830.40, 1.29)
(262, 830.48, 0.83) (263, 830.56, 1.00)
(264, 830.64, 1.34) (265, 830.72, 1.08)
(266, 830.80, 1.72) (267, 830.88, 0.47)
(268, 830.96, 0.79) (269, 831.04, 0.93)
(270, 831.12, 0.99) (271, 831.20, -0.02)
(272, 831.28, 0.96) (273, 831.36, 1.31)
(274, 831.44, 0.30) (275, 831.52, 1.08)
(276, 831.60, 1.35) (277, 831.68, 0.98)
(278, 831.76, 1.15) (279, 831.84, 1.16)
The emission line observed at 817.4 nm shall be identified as [S II] 6716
